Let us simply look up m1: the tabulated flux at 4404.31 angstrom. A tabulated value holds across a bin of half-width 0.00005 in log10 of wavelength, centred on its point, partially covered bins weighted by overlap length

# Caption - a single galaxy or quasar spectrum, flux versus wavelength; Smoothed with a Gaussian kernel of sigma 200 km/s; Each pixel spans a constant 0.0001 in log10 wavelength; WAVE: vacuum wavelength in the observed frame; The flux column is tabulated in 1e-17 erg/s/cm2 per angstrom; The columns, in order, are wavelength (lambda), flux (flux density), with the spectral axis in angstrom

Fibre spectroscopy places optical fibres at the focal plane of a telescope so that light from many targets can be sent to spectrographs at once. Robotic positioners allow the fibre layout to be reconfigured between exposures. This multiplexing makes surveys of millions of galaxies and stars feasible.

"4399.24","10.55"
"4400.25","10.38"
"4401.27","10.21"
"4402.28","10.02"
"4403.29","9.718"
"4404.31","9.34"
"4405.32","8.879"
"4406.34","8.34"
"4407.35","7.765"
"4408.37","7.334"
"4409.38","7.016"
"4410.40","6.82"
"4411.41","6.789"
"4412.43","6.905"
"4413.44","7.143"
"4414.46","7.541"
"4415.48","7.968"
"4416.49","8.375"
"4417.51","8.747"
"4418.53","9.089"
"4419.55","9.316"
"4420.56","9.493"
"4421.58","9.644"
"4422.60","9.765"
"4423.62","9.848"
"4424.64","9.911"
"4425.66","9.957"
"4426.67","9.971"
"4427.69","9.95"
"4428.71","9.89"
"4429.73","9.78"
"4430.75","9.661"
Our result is 9.34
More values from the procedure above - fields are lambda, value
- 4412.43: 6.905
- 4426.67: 9.971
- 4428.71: 9.89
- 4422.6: 9.765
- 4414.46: 7.541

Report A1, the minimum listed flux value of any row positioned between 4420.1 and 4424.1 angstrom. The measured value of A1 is 9.493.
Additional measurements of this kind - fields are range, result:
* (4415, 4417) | 7.968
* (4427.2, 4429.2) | 9.89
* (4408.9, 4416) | 6.789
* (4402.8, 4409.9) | 7.016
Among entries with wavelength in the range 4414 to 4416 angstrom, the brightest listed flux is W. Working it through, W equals 7.968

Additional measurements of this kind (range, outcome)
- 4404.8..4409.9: 8.879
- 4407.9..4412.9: 7.334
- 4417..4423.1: 9.765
